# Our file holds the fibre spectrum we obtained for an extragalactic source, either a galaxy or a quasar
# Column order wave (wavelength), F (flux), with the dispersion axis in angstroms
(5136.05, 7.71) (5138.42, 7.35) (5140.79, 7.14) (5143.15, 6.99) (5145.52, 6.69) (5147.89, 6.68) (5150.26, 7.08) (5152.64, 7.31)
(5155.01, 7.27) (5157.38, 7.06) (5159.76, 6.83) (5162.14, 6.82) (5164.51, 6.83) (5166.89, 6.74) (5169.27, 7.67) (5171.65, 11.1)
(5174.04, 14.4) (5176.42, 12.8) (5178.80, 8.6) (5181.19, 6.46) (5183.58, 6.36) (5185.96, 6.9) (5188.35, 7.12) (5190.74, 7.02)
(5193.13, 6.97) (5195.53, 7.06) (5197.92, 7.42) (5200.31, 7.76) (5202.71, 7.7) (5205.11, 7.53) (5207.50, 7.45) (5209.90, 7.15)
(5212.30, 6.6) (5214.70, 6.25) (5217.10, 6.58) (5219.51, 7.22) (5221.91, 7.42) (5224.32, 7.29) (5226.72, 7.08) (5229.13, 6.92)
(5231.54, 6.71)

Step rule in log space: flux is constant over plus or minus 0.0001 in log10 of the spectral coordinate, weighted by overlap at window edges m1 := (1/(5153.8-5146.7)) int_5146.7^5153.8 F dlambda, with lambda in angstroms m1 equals 7.02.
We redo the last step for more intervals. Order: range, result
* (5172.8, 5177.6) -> 13.6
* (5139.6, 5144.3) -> 7.07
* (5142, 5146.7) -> 6.84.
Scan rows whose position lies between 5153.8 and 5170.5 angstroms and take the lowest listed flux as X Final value 6.74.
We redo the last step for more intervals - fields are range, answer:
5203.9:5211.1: 7.15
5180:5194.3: 6.36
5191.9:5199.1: 6.97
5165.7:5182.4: 6.46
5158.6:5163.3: 6.82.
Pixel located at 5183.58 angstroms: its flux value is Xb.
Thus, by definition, 6.36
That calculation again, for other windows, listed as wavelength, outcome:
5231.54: 6.71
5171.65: 11.1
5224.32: 7.29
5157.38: 7.06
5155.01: 7.27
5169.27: 7.67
